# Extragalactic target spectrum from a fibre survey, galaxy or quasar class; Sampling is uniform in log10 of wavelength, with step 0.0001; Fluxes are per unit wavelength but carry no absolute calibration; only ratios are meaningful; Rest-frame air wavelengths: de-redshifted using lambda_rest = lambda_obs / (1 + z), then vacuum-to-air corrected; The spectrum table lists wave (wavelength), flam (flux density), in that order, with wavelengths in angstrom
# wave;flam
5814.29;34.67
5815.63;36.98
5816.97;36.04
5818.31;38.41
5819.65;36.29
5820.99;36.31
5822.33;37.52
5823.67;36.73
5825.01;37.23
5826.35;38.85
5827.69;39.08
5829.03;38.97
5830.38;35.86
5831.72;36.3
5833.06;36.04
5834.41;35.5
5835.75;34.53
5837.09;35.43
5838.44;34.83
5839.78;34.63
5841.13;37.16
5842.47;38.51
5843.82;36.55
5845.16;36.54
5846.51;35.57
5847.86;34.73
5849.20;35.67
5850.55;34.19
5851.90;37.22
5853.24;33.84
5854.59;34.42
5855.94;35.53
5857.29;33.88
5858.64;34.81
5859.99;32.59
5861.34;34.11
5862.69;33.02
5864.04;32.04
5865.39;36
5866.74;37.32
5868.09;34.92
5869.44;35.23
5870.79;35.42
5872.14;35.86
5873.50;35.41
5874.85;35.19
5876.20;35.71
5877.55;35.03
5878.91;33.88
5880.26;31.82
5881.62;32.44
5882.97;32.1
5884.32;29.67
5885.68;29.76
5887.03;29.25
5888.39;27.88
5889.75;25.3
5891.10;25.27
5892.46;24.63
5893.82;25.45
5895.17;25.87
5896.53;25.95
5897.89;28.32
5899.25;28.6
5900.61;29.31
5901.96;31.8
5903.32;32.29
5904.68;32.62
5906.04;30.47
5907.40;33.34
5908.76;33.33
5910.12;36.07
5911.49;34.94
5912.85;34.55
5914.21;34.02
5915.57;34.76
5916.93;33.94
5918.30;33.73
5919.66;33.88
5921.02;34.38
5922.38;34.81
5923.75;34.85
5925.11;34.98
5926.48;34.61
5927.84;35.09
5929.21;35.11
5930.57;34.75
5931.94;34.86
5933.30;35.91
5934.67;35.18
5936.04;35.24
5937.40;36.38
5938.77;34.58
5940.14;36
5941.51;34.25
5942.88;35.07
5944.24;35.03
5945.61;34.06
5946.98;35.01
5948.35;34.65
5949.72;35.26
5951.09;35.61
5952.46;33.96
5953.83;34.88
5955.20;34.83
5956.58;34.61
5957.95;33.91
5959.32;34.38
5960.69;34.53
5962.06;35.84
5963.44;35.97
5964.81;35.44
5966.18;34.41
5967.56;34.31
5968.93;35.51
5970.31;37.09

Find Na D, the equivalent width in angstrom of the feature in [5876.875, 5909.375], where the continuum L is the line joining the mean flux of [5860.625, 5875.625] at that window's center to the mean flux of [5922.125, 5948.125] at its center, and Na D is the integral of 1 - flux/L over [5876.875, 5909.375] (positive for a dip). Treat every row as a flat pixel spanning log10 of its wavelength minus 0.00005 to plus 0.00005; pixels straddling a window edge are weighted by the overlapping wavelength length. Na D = 4.9 angstrom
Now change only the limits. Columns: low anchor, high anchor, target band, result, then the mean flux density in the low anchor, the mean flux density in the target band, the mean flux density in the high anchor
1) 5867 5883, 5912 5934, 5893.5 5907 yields 2.09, 34.6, 29.3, 34.7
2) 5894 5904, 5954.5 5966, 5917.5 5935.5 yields -1.87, 28.7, 34.8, 34.9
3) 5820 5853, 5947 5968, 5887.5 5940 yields 4.54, 36.4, 32.3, 34.8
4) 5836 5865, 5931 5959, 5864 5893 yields 2.22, 35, 32.3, 34.9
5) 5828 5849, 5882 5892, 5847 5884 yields -3.11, 36.1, 34.5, 28.5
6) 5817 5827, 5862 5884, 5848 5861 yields 0.28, 37.3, 34.7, 34.4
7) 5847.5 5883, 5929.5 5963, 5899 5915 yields 0.94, 34.6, 32.7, 35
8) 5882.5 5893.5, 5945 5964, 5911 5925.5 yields -1.61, 27.8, 34.4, 34.8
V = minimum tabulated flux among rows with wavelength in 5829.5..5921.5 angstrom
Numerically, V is 24.63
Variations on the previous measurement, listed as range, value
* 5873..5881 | 31.82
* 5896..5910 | 25.95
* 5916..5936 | 33.73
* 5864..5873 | 32.04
